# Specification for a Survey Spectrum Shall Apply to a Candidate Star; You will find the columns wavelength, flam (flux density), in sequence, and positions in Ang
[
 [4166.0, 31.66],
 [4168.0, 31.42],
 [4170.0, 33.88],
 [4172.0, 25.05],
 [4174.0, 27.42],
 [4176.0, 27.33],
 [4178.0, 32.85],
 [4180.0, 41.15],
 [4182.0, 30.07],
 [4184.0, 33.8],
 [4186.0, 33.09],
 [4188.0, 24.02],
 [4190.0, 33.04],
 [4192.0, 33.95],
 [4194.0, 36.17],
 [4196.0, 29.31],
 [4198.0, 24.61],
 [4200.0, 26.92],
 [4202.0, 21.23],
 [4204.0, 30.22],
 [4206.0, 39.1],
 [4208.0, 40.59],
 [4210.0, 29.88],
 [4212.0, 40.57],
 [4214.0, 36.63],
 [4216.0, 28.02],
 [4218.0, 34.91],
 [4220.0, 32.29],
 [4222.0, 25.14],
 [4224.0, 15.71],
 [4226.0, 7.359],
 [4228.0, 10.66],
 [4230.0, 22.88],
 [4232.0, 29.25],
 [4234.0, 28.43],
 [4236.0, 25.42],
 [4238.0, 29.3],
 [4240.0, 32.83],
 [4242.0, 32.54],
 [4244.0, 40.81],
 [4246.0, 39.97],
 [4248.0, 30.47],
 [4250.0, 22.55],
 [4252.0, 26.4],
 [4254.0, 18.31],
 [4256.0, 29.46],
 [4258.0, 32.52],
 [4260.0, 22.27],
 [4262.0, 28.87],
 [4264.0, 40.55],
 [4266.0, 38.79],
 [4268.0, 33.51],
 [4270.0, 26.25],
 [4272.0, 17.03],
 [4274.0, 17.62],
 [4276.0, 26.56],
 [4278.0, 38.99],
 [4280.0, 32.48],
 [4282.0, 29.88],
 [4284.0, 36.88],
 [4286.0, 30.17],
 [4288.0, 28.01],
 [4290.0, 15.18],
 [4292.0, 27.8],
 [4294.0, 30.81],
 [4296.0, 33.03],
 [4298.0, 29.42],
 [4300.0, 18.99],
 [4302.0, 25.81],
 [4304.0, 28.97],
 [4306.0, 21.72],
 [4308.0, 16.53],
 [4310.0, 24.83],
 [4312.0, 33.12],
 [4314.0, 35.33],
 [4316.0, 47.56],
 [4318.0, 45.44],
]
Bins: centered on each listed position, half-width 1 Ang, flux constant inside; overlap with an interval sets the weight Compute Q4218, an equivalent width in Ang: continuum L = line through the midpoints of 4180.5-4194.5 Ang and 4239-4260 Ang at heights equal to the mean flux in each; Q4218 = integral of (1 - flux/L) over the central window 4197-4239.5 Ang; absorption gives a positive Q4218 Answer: 4.9 Ang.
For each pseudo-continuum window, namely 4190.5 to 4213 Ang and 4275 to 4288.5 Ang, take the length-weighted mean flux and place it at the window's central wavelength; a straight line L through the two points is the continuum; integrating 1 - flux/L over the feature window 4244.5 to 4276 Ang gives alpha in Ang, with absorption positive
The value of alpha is 3.5 Ang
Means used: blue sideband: 32.1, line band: 28.4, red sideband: 32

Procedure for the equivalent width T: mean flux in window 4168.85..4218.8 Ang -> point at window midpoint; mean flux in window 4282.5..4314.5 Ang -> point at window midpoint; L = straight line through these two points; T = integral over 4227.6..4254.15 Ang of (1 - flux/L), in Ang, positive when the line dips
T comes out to 1.0 Ang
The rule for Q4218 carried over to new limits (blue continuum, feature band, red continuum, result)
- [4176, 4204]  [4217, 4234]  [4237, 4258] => 4.4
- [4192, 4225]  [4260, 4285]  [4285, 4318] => -0.9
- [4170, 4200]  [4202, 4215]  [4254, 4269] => -1.7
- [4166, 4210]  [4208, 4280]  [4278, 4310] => 1.3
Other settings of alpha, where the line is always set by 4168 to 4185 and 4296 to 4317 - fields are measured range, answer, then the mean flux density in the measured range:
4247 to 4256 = 1.4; 25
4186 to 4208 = 0.3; 30.5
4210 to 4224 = -0.4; 31.5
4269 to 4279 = 1.3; 25.3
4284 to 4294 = 0.6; 27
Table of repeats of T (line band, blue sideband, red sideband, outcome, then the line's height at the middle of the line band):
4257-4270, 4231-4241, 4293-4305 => -1.7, 28.5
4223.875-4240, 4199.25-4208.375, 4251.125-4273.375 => 4.1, 29.8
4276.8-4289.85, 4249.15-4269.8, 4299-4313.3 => -2.2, 26.8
